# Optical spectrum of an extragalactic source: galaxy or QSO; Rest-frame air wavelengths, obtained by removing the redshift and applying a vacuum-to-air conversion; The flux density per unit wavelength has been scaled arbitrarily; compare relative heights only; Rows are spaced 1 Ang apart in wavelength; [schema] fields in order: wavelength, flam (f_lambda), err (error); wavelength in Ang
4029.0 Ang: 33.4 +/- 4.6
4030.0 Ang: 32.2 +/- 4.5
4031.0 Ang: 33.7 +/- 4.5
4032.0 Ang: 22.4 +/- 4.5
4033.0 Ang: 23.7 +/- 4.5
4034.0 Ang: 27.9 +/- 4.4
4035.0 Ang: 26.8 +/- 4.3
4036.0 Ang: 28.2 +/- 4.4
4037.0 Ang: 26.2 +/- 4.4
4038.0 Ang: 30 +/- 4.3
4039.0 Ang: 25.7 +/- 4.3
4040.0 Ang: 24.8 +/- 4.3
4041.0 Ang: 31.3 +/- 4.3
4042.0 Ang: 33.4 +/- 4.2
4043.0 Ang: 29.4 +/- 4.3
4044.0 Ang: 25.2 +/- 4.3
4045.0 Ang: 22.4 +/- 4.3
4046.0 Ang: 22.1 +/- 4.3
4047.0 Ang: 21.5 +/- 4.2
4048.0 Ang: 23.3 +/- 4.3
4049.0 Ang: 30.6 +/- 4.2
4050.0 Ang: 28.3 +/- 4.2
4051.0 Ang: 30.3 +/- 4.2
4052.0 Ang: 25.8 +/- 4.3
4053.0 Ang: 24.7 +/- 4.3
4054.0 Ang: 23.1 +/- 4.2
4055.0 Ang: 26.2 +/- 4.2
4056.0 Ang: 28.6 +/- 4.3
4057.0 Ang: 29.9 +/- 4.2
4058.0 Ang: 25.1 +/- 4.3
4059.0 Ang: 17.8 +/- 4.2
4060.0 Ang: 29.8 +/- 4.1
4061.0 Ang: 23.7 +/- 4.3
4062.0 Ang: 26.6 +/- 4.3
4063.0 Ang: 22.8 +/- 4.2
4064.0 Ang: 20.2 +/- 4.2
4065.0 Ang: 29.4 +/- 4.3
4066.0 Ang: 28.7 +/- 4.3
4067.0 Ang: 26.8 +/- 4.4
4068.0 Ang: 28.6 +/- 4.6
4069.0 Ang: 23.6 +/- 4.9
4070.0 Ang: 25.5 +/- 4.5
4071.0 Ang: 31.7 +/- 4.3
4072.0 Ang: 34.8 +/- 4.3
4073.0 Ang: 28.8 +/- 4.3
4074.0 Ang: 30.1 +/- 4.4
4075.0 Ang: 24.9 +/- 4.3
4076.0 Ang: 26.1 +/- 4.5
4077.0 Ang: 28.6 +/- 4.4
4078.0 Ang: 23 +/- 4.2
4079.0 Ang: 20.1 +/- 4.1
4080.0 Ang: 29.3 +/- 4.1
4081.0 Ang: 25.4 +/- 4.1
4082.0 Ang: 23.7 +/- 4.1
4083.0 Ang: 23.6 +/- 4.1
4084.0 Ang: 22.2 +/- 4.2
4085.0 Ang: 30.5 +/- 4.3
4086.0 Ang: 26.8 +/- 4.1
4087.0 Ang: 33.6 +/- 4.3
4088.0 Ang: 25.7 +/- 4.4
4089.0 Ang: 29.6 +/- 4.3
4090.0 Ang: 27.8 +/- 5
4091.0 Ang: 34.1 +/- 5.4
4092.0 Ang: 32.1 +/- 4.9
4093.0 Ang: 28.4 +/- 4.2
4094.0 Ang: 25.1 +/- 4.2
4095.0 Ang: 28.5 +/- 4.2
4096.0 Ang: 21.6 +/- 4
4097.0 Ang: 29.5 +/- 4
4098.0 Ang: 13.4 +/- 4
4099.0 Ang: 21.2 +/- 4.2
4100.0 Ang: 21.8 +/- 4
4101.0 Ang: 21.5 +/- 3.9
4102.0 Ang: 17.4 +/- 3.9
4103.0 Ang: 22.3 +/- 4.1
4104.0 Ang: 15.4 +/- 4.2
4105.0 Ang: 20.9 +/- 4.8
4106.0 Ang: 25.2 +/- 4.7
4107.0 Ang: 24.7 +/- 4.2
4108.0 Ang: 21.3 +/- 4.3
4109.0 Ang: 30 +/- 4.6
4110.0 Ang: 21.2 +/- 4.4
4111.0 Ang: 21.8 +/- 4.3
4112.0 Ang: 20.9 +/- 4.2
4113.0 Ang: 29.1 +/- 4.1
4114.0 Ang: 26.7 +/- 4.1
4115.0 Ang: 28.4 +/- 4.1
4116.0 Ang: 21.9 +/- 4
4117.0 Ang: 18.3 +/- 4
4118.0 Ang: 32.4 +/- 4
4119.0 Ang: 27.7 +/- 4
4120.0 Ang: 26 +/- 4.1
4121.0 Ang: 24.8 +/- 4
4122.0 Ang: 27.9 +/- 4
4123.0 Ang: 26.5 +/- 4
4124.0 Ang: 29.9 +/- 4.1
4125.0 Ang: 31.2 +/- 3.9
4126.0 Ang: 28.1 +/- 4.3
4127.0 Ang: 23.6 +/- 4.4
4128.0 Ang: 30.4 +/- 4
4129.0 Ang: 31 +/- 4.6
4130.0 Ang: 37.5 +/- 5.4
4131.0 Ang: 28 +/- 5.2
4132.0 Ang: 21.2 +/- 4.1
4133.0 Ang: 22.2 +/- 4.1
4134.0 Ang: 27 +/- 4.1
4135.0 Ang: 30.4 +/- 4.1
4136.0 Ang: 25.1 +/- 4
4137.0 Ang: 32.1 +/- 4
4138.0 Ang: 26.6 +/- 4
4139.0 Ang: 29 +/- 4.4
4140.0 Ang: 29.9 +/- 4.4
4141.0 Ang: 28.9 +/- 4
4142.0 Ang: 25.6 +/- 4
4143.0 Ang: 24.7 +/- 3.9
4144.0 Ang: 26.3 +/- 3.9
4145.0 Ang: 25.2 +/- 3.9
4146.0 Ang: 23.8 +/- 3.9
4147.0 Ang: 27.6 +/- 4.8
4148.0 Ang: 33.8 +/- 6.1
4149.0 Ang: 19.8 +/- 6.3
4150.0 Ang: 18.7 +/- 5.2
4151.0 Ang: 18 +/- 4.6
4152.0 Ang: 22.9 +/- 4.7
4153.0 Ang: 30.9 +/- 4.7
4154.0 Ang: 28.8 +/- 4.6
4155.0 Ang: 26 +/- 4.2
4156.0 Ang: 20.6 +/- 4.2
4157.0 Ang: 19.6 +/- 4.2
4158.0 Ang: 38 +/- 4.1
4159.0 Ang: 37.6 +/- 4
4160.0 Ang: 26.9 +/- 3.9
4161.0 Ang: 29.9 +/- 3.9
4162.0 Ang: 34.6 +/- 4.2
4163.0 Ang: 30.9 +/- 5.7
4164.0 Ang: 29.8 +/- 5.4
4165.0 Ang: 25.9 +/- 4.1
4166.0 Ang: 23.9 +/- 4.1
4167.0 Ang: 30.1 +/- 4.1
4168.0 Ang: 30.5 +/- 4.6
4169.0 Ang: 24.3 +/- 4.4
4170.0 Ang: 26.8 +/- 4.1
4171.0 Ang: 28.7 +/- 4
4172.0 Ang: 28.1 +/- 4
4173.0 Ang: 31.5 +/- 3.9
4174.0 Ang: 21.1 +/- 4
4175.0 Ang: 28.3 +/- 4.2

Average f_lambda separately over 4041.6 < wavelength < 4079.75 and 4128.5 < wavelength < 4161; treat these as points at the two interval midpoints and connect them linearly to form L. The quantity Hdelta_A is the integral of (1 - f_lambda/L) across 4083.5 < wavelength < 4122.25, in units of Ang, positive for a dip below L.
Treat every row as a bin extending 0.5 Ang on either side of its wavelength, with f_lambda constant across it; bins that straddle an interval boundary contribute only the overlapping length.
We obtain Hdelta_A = 2.4 Ang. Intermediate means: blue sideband 26.4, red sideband 27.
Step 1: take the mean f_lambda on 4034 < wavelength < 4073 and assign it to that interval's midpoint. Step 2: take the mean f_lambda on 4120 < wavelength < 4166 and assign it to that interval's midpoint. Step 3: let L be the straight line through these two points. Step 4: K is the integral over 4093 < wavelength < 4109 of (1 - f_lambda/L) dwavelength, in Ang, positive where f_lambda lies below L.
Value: 2.75 Ang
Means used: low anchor 26.7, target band 22.4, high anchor 27.4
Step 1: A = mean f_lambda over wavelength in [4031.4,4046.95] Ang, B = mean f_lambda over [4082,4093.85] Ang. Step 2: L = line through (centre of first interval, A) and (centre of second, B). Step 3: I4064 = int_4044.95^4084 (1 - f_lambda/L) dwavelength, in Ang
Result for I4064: 2.0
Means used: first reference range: 26.5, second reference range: 28.3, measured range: 26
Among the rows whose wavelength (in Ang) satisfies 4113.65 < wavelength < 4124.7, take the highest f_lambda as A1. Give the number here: 32.4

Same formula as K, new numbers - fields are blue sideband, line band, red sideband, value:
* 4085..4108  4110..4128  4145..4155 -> -0.9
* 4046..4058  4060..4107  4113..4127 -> 1.5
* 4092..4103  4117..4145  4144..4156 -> -3.9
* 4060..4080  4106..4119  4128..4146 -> 1.2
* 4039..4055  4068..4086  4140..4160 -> -0.2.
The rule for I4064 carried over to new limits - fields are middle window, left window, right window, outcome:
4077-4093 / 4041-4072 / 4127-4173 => -0.3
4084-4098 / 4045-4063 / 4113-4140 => -0.7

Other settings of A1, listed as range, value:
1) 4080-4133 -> 37.5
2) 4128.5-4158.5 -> 38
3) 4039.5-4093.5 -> 34.8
